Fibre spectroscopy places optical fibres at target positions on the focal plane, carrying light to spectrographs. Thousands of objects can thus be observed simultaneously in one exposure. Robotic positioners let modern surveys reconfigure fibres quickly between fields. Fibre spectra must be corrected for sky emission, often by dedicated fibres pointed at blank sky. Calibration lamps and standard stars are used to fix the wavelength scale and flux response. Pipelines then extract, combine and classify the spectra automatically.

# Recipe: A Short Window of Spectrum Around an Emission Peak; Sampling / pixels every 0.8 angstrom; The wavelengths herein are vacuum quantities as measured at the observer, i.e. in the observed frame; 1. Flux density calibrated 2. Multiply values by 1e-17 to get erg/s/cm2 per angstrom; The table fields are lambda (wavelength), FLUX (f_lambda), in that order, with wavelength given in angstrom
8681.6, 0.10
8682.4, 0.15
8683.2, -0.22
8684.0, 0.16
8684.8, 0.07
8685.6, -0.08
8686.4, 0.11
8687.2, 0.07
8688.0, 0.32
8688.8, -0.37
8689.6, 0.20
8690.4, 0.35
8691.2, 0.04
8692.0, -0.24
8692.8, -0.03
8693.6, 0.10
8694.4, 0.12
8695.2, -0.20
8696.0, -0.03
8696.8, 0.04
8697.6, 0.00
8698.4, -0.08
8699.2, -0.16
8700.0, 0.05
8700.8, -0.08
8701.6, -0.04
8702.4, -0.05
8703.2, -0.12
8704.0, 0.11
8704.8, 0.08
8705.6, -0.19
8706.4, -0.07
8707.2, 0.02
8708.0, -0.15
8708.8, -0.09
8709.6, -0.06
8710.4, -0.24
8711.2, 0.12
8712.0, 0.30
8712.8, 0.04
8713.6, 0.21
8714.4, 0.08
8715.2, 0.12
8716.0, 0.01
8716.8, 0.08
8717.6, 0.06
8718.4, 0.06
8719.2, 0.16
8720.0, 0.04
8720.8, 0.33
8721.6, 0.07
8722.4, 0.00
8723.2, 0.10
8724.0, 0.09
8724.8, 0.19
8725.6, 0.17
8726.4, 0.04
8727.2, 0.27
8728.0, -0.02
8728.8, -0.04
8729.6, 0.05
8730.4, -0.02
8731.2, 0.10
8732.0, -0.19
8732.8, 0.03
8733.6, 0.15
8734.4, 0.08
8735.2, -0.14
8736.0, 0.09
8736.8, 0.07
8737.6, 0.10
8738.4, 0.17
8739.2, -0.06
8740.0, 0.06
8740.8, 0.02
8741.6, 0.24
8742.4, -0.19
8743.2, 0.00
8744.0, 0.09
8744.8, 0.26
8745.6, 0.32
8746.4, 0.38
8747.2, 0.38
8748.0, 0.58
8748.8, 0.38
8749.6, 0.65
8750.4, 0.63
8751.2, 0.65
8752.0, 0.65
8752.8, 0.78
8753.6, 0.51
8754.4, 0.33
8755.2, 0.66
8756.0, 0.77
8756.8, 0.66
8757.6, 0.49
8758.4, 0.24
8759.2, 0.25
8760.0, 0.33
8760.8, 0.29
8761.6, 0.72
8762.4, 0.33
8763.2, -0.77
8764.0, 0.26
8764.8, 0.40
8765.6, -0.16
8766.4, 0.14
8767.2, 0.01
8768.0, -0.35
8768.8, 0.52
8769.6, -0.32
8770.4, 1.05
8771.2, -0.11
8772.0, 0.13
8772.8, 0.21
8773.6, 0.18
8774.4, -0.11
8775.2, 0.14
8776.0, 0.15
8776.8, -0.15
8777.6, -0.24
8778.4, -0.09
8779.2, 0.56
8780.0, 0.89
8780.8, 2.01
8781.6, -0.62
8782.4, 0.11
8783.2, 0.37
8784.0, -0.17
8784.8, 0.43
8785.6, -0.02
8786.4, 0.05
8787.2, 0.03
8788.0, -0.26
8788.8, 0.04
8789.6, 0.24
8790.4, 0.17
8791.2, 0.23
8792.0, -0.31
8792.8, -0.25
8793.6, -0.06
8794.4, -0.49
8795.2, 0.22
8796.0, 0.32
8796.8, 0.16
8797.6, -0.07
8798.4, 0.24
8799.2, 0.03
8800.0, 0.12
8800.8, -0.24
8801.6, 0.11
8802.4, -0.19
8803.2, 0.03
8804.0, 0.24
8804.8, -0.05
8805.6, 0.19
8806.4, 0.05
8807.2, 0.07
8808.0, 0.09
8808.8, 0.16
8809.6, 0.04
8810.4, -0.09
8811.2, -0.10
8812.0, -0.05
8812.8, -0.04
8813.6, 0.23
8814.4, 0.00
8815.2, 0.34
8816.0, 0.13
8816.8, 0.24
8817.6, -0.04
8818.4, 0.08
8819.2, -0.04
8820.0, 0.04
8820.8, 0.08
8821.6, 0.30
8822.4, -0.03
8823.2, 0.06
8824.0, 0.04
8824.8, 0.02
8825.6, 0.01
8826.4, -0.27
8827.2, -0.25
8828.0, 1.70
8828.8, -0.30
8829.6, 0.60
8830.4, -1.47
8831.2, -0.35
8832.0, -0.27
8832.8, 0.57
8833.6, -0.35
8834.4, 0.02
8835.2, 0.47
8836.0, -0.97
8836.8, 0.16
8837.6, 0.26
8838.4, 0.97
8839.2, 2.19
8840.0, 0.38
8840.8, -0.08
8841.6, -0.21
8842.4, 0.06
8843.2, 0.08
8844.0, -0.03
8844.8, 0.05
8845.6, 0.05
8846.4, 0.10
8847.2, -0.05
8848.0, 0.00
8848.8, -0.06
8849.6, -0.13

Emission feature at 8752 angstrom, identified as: [O II]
